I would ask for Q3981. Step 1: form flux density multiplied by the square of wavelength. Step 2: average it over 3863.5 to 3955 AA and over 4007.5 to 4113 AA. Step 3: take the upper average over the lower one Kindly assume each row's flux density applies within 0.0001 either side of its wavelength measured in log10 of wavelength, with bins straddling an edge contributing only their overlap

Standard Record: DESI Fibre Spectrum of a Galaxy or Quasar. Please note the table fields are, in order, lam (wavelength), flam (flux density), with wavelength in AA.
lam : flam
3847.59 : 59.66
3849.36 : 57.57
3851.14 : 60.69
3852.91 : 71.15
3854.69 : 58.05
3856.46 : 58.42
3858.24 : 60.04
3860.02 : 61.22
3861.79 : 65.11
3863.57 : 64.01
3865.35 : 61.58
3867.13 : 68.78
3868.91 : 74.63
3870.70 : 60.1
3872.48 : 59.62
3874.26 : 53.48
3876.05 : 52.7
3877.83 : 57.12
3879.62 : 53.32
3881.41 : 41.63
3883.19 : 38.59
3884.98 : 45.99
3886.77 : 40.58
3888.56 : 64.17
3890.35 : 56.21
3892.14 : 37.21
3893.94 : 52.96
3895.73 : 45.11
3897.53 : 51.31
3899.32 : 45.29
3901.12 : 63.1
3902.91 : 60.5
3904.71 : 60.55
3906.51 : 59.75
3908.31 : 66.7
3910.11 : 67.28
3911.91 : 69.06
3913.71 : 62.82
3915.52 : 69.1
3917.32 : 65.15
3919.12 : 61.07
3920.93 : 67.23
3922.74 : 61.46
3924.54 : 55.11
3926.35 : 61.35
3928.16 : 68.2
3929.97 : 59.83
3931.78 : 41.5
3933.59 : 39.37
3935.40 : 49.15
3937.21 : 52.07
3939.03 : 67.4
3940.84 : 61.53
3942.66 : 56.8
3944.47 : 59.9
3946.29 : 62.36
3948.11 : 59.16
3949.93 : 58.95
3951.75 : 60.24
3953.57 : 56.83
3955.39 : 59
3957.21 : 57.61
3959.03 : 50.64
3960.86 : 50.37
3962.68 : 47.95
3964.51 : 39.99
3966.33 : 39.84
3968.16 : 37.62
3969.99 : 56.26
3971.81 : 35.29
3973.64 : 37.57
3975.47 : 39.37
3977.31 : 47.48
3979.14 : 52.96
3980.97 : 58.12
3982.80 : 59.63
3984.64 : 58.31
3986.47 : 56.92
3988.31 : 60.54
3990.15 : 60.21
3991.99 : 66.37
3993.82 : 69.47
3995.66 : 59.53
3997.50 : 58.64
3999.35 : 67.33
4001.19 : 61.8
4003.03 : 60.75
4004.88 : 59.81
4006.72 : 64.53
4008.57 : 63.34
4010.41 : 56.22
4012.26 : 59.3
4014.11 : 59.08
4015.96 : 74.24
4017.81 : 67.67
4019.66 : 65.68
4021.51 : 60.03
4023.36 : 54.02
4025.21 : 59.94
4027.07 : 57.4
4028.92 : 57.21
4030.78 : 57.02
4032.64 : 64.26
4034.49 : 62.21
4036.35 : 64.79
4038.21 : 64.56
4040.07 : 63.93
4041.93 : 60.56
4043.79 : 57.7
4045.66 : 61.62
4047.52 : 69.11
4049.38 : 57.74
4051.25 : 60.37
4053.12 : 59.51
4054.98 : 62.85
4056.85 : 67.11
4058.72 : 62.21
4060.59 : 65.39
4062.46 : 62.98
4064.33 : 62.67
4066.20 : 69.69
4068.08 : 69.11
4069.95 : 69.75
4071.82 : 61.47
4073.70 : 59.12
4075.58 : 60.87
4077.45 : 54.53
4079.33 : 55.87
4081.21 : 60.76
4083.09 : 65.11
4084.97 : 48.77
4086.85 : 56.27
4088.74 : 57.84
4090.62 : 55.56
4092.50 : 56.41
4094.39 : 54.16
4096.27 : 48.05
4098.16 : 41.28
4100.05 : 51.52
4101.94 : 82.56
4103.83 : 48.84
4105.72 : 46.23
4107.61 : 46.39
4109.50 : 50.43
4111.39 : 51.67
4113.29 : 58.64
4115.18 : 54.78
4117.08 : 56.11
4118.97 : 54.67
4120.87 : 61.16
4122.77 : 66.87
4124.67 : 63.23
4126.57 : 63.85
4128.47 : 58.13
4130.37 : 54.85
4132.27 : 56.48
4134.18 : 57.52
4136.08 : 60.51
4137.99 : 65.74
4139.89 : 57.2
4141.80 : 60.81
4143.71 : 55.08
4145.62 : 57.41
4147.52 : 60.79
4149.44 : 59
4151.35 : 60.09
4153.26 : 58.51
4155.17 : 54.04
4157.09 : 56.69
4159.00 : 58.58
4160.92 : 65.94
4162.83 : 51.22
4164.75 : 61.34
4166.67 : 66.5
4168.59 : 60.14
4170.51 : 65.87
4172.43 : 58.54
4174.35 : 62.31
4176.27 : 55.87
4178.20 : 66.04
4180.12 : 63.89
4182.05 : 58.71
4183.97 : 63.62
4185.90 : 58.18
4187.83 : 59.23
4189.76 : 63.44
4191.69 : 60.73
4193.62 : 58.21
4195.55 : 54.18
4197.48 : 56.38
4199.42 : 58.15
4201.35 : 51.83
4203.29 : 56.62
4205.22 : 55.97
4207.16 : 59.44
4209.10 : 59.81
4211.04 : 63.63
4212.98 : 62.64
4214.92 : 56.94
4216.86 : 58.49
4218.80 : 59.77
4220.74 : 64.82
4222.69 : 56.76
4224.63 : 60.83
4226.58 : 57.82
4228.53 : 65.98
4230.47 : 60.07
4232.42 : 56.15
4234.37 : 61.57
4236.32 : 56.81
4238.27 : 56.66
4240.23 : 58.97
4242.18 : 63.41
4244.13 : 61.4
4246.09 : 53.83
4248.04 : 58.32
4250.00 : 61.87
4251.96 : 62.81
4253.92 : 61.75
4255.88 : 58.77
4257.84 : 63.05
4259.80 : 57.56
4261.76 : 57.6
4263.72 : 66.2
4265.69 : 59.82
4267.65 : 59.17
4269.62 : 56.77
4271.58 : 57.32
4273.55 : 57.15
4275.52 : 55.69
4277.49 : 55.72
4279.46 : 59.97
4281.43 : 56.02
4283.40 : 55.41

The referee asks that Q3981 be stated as 1.1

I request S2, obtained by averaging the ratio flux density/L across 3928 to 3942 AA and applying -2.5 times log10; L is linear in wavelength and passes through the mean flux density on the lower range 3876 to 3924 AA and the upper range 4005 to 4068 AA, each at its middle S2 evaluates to 0.07 mag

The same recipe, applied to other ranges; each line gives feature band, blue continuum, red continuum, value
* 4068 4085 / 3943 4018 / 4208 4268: -0.06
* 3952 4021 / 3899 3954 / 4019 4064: 0.08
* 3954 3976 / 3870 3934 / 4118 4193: 0.23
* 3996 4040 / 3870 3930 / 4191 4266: -0.07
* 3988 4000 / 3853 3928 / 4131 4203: -0.08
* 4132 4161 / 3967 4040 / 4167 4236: 0.01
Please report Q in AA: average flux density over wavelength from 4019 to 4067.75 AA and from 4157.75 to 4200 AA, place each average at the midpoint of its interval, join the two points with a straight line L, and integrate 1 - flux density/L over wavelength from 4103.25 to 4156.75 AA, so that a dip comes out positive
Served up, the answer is 3.3 AA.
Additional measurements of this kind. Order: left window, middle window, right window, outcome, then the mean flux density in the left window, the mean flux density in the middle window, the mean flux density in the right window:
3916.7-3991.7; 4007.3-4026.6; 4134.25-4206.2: -2.1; 54.4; 61.9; 59.4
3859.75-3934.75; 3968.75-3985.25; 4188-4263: 2.5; 57.3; 49.1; 59.3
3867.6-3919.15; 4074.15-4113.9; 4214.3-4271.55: 2.4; 56.4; 54.9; 59.8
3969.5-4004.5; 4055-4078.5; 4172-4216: -2.6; 56.2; 63.7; 59.3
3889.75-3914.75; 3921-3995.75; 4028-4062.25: 5.7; 57.1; 54.5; 62.1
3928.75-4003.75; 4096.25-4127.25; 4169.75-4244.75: 1.0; 54.6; 55.8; 59.7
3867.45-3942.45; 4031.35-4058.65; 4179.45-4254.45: -2.2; 56.7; 62.5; 59.4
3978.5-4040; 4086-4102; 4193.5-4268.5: 1.6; 61.4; 54.5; 59.4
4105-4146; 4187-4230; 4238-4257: -0.1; 57.2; 59.2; 59.9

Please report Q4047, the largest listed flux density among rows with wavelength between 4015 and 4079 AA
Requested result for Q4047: 74.24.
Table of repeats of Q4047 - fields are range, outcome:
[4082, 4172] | 82.56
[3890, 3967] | 69.1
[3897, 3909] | 66.7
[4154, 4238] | 66.5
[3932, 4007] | 69.47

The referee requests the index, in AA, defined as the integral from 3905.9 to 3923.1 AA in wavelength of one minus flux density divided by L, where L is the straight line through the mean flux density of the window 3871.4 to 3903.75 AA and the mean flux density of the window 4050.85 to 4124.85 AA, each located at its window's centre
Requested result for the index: -4.3 AA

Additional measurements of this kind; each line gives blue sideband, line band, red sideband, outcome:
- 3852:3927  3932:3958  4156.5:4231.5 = 0.81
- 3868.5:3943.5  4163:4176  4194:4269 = -0.58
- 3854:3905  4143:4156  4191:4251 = 0.07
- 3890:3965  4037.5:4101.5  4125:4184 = -1.26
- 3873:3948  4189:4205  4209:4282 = 0.48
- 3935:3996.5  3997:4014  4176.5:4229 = -1.87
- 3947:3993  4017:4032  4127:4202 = -1.54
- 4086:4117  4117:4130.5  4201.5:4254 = -1.37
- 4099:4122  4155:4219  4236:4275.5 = -2.36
